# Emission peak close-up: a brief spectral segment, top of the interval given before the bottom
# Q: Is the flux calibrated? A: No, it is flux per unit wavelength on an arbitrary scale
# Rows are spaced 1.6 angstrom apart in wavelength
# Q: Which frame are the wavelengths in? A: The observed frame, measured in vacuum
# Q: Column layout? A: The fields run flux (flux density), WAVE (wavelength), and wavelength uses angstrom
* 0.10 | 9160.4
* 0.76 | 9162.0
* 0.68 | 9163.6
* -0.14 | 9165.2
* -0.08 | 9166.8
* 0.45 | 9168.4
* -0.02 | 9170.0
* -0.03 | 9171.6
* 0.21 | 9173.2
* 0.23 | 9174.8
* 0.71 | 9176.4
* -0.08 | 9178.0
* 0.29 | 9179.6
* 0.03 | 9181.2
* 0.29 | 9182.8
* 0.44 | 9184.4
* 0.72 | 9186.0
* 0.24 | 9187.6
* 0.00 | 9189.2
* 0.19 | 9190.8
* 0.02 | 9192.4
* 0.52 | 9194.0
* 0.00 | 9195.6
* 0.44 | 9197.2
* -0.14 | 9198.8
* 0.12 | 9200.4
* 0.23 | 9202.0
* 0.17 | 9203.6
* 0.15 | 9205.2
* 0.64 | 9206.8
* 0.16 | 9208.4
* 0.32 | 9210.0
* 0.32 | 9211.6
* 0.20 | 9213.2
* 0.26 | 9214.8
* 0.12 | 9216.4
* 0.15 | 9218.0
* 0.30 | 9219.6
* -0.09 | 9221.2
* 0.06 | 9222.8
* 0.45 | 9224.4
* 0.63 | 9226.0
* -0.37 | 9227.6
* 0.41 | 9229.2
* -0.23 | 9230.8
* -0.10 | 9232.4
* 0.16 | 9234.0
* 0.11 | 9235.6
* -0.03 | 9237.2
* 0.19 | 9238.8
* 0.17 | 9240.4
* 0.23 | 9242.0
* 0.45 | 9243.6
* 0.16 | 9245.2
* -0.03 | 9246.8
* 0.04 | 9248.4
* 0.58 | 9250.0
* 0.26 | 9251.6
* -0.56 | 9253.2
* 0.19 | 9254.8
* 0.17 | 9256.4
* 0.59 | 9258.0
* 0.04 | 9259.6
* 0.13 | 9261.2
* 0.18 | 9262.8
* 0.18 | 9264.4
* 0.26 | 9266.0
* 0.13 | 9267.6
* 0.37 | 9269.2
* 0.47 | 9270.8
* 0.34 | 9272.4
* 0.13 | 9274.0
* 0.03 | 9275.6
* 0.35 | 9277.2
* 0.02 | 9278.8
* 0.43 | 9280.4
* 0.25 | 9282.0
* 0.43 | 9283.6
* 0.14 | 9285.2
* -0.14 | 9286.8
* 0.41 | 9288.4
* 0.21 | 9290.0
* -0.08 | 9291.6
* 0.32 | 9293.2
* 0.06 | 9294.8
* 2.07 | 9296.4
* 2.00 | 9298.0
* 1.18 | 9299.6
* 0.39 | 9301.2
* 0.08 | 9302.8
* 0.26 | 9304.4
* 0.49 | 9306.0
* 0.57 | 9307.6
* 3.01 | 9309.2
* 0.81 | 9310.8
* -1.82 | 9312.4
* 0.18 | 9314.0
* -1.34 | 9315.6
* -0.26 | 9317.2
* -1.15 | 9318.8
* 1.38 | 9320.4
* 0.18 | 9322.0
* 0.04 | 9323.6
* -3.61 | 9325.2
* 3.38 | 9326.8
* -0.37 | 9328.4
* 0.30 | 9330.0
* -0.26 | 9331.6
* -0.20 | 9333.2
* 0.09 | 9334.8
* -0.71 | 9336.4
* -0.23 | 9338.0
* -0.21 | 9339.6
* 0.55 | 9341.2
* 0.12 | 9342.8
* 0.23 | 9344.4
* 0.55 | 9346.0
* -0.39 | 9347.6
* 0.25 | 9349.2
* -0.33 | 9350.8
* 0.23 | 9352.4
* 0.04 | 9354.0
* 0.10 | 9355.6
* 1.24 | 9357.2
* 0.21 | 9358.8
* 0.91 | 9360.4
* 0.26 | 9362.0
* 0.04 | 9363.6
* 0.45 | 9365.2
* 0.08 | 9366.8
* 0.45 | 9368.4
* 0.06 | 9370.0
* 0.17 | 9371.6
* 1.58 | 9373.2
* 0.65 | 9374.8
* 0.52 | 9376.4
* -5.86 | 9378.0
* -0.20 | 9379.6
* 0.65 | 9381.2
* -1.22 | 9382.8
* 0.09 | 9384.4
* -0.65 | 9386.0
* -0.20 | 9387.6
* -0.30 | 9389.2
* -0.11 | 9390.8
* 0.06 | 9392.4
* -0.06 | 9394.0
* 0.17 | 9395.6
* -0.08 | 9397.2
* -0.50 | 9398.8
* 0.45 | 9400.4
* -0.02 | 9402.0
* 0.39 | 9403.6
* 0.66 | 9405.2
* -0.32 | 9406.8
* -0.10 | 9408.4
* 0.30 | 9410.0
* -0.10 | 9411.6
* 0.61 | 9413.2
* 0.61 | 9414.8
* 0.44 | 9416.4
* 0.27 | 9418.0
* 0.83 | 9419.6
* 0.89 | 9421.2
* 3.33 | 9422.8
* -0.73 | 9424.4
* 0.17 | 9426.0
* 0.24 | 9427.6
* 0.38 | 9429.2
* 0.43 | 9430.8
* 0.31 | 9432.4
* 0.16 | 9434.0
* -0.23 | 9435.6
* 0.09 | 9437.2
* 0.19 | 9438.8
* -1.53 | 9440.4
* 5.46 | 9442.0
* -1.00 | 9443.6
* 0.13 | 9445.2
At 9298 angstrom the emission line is Hbeta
